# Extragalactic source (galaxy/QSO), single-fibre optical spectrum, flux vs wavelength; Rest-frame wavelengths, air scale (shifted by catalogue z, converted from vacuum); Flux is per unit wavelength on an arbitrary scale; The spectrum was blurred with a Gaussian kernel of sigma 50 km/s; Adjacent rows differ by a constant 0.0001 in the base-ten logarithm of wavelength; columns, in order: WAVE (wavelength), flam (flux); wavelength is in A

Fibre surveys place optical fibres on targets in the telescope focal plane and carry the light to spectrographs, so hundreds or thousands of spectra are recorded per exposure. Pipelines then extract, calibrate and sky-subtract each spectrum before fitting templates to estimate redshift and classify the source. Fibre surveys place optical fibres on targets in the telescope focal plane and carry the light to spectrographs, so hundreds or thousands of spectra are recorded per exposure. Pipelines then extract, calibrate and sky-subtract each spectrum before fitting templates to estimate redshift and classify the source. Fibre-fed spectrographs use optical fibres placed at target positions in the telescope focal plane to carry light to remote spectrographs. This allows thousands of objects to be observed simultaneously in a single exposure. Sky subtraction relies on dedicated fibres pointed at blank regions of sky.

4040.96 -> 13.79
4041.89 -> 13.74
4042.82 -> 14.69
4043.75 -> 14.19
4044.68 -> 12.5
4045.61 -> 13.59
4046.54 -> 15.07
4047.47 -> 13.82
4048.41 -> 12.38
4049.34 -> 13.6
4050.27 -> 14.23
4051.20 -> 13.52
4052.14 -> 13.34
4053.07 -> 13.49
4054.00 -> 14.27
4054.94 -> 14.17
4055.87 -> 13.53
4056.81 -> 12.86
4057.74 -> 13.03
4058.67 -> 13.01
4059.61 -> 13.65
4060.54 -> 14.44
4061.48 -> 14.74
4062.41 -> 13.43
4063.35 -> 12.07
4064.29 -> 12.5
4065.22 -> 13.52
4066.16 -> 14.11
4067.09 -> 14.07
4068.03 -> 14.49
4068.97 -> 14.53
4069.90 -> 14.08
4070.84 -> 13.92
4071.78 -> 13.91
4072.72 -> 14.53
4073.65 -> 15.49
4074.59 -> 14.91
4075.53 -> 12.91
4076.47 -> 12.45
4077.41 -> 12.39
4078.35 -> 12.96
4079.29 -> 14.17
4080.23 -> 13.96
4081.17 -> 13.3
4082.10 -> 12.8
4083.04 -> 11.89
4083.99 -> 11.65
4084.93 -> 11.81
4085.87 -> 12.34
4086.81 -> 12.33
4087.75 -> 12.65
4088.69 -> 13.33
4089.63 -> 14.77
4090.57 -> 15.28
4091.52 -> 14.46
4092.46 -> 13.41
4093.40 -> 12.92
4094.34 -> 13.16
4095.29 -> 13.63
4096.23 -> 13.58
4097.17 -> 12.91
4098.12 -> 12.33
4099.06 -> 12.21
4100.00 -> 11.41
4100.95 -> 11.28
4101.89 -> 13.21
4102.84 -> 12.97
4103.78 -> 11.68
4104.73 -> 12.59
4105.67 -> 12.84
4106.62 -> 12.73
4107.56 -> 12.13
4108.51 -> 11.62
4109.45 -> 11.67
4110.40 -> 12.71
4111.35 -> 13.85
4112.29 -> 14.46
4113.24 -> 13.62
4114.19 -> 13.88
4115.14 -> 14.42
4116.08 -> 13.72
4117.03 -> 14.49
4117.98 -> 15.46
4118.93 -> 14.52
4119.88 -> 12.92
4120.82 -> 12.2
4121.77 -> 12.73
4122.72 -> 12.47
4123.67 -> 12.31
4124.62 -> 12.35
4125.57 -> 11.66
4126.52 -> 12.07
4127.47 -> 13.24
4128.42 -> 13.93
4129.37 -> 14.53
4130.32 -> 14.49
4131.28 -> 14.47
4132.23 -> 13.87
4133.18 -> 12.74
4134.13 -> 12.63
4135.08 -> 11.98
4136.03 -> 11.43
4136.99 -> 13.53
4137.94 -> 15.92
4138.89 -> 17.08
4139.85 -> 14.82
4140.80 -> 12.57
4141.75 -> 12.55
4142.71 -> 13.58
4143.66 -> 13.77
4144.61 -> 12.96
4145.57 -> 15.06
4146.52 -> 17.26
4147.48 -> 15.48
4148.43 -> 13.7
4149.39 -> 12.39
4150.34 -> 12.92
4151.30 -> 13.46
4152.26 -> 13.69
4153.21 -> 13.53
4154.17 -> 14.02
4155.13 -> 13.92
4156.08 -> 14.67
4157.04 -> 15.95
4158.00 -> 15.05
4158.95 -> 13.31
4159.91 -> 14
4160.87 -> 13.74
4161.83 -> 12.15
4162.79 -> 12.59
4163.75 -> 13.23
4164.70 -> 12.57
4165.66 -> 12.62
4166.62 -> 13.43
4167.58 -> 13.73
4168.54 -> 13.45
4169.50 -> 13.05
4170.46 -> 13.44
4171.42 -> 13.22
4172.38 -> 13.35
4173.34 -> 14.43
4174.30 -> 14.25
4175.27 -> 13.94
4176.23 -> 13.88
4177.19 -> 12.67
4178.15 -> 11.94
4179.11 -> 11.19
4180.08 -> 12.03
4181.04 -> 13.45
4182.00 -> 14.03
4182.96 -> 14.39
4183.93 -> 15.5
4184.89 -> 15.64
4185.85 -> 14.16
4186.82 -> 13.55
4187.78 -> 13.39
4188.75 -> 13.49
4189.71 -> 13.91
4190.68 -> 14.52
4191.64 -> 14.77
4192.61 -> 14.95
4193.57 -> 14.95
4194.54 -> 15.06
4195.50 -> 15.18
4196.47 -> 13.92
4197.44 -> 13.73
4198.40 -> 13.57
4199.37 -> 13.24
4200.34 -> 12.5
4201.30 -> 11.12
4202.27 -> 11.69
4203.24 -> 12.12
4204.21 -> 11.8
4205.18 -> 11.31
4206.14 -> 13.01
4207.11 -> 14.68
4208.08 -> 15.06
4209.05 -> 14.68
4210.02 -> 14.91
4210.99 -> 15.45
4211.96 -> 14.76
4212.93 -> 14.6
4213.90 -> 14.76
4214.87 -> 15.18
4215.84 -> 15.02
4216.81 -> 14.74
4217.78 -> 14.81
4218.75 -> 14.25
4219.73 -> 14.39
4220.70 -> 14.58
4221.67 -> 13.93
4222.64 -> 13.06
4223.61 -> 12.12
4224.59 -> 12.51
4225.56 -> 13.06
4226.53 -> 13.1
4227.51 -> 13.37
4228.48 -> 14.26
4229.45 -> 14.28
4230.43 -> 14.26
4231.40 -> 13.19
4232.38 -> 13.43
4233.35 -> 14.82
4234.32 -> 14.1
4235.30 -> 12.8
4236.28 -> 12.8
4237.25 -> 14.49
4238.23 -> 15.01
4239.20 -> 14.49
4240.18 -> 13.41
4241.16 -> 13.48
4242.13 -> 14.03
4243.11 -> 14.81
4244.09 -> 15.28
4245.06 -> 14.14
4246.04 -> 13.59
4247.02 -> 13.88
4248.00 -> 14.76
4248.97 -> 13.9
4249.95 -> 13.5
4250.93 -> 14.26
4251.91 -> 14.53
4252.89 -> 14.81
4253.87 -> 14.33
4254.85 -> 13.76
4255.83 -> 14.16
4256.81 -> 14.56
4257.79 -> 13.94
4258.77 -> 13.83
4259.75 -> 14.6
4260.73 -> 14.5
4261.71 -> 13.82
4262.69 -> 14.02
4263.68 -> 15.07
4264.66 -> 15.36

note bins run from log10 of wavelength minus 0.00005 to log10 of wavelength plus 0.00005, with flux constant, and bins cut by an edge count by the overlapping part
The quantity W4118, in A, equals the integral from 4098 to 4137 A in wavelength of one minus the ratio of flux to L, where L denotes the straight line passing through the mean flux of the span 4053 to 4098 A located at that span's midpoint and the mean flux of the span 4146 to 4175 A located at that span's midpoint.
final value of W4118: 1.8 A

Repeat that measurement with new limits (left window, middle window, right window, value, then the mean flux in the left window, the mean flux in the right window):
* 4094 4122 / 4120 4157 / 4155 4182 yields -1.1 A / 13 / 13.4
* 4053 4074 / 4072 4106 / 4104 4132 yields 1.2 A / 13.8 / 13.2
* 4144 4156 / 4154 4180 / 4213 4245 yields 1.1 A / 14.1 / 14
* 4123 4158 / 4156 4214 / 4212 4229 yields 0.9 A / 13.7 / 14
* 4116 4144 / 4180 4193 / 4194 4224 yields -0.4 A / 13.5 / 13.9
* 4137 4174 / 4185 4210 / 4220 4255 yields 0.4 A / 13.9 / 13.9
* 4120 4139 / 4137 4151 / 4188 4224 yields -1.0 A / 13.2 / 13.9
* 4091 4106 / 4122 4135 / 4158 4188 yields 0.0 A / 12.8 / 13.5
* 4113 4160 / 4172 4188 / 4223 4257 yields 0.2 A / 13.7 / 13.9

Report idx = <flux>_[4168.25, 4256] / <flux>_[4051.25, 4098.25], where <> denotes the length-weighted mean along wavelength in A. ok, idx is 1.03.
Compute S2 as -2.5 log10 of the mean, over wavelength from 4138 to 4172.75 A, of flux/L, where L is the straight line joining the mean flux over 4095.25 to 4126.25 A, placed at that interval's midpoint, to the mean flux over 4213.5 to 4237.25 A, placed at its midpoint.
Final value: -0.04 mag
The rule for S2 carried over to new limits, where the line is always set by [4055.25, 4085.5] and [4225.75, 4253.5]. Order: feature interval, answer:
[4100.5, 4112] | 0.09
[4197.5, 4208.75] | 0.09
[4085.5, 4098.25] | 0.01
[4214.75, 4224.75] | -0.01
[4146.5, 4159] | -0.03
